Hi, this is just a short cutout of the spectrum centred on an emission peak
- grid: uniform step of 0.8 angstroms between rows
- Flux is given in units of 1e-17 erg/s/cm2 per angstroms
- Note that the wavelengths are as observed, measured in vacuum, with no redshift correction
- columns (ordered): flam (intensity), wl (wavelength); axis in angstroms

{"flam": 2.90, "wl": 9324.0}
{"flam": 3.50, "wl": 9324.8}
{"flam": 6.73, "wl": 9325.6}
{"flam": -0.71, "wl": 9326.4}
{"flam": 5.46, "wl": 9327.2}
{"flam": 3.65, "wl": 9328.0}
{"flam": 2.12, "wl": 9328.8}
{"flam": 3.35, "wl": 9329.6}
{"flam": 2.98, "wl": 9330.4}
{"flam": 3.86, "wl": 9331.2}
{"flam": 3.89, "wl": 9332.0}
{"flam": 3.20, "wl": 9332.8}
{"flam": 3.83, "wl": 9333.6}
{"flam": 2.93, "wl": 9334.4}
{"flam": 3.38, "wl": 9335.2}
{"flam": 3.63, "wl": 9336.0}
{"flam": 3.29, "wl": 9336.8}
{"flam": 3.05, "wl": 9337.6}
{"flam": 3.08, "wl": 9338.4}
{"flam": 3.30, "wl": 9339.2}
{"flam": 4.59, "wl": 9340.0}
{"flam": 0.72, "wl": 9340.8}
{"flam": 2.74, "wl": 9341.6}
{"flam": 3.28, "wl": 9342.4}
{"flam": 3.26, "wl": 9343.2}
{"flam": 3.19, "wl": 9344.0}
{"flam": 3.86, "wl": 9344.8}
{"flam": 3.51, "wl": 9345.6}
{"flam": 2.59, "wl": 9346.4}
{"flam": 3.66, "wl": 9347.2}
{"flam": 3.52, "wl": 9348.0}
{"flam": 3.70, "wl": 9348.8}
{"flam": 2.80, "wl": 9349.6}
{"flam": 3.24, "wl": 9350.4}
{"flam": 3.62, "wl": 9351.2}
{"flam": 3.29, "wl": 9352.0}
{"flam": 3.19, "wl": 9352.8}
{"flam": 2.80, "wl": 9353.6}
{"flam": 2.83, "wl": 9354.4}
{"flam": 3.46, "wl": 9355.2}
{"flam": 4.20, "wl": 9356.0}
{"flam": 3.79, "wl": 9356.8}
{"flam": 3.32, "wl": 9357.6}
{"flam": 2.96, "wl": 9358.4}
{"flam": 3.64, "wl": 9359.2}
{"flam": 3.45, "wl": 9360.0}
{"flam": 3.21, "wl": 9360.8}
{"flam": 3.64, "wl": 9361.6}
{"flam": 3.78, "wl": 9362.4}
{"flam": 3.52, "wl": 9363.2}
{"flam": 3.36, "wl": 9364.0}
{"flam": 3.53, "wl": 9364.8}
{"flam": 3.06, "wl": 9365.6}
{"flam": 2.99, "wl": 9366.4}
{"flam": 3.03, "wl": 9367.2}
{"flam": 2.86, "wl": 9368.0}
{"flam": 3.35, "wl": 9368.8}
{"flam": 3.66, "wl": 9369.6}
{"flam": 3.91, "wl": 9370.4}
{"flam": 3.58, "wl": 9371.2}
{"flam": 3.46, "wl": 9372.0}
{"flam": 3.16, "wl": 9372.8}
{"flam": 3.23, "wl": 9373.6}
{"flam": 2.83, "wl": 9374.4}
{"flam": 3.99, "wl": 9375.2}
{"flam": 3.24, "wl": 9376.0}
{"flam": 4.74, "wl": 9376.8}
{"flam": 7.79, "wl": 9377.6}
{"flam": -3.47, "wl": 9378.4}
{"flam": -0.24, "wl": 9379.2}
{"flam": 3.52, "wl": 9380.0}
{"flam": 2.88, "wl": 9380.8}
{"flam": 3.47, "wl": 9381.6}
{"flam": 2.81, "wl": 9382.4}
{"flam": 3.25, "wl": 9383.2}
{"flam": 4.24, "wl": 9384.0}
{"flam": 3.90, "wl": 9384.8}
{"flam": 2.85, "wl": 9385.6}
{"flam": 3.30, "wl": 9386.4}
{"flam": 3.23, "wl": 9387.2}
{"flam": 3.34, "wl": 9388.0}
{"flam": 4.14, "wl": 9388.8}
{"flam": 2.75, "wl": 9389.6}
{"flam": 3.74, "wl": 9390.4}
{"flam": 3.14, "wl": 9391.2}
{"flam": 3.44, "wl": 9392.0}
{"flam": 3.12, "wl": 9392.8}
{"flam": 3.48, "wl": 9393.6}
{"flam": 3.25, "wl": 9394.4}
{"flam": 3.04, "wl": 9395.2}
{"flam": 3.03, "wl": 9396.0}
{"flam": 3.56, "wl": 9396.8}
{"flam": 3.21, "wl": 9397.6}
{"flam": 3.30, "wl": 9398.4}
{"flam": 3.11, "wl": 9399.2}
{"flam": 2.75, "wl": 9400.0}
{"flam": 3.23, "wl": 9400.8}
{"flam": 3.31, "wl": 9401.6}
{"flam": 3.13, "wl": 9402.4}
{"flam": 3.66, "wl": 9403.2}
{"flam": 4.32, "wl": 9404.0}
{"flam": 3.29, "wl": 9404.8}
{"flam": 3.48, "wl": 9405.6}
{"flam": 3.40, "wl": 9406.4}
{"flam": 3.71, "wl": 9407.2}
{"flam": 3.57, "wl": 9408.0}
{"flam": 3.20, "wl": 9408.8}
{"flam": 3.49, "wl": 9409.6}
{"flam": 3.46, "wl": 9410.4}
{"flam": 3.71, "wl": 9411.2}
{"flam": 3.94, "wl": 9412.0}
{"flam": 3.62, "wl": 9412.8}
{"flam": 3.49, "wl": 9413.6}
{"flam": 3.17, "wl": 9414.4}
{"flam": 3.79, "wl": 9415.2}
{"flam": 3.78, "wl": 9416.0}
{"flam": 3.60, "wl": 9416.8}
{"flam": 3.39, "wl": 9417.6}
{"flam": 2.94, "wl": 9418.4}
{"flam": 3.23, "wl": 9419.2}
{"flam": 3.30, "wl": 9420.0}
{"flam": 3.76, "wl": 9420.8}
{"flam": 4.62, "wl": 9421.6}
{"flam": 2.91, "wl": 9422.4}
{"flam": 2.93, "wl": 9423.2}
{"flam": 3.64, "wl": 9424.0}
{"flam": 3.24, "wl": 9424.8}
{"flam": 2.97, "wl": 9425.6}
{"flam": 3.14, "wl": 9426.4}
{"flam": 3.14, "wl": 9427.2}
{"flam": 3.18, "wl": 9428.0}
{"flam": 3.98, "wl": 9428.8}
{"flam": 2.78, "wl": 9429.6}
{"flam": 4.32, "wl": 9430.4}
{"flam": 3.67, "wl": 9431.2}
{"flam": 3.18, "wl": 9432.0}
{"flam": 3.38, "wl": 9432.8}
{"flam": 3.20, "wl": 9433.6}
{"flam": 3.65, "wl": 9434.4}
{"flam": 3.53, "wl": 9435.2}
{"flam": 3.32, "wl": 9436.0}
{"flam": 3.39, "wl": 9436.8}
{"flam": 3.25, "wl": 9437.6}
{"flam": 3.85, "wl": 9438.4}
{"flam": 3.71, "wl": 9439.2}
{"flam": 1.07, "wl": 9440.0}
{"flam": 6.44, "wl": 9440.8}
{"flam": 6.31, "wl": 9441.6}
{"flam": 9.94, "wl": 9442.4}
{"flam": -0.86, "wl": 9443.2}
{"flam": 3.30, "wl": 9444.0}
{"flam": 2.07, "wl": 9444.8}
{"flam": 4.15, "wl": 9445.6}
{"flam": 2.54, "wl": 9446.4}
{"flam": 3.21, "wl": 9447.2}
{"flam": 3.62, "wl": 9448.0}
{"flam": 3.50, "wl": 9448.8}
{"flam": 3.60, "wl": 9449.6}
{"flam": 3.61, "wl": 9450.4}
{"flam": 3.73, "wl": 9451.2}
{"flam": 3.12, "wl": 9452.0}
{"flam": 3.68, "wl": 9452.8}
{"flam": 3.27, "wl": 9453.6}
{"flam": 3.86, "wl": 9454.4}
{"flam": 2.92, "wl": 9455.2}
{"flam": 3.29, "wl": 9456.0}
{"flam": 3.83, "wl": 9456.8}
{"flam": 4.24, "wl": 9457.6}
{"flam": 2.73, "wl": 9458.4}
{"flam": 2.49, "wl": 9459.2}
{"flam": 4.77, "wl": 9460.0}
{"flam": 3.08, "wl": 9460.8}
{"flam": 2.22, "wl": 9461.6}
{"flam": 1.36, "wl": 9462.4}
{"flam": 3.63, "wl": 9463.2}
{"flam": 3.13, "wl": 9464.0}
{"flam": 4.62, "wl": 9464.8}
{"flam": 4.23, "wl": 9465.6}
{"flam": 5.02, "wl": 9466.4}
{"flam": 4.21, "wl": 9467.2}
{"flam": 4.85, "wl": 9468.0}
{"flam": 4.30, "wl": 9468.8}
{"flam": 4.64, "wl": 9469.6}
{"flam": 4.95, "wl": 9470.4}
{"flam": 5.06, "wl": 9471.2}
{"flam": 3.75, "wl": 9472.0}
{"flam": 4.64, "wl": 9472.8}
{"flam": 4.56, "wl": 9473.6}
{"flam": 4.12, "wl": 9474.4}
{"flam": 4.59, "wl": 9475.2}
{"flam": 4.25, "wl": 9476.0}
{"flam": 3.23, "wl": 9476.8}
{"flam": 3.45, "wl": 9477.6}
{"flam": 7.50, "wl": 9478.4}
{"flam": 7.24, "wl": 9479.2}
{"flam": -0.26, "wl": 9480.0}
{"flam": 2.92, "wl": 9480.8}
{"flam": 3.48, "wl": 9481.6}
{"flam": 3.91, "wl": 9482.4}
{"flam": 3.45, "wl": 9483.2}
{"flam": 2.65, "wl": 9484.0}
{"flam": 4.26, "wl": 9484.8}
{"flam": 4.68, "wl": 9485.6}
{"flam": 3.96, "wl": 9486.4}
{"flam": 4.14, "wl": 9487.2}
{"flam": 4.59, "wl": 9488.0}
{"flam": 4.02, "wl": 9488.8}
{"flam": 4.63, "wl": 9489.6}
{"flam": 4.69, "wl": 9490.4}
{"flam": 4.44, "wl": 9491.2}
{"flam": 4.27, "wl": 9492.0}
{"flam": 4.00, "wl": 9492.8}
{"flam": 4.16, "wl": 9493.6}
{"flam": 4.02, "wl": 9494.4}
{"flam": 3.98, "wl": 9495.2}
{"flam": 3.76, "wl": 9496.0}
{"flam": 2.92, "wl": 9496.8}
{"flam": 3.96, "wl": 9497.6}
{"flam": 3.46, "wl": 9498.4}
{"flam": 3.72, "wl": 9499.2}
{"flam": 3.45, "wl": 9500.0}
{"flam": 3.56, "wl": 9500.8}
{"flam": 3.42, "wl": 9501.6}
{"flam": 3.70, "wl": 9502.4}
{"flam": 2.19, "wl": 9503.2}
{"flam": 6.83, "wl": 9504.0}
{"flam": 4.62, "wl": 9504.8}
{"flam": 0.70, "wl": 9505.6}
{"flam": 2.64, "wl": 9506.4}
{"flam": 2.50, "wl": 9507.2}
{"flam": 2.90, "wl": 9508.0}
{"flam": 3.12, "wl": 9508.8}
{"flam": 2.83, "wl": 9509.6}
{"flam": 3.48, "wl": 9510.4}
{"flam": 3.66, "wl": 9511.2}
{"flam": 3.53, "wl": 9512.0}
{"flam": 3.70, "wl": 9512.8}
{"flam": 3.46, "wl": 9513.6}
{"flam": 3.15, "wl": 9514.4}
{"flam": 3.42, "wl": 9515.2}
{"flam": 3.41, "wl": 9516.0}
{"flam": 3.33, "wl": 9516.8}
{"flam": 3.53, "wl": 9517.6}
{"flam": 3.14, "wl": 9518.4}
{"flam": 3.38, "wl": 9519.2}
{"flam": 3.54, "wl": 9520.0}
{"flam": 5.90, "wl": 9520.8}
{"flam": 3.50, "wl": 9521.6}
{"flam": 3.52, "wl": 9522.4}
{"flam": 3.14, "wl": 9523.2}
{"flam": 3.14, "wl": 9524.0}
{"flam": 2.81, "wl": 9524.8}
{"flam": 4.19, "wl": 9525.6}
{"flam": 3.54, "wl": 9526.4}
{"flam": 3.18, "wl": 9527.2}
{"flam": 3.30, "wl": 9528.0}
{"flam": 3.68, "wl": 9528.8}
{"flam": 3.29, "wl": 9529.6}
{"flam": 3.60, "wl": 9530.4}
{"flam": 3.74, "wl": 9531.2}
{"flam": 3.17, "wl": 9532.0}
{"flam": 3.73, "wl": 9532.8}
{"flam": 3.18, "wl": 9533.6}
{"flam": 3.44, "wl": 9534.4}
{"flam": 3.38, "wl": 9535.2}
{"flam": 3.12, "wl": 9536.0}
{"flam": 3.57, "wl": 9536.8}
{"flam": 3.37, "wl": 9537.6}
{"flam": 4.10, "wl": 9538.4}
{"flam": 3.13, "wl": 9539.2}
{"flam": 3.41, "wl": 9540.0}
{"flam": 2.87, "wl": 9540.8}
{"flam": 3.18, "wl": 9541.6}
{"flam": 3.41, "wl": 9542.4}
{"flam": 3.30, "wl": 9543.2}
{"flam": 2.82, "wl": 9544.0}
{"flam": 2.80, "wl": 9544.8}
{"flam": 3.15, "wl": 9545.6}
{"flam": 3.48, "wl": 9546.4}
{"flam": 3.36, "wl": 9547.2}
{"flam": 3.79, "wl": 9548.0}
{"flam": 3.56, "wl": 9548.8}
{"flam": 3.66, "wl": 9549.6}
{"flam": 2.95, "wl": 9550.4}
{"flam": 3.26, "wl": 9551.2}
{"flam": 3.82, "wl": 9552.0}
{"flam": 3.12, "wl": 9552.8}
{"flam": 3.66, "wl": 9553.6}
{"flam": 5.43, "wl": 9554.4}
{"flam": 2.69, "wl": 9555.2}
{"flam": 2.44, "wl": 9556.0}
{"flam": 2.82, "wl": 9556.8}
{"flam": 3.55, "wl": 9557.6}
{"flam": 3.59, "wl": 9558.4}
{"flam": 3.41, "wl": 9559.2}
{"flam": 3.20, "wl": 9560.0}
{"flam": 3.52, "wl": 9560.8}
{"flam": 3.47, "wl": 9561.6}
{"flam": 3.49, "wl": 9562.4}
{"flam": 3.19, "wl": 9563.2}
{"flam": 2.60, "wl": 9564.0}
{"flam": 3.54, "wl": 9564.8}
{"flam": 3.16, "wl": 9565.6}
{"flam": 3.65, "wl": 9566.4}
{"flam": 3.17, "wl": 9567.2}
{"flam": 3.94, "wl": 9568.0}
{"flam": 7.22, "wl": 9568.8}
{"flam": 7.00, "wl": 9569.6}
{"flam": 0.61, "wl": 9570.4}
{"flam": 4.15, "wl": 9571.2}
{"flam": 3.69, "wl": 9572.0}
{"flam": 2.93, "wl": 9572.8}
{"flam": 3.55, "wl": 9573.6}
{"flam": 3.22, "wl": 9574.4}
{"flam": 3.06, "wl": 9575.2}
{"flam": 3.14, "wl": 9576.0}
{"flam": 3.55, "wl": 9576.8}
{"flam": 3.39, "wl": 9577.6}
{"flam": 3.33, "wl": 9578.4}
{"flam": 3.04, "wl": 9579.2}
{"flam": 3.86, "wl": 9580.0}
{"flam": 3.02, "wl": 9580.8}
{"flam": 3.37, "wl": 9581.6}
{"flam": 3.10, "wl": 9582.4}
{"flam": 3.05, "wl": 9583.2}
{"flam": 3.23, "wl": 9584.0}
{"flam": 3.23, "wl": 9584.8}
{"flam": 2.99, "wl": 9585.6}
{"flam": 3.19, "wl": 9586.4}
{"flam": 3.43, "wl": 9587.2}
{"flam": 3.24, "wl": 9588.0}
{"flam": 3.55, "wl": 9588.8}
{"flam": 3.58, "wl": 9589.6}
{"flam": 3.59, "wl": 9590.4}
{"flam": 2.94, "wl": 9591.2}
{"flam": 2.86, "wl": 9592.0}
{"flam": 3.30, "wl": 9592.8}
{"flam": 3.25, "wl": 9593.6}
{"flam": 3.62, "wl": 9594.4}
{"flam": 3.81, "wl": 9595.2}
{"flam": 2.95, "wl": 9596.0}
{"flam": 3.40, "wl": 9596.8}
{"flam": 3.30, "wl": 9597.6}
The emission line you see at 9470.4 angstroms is [S II]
